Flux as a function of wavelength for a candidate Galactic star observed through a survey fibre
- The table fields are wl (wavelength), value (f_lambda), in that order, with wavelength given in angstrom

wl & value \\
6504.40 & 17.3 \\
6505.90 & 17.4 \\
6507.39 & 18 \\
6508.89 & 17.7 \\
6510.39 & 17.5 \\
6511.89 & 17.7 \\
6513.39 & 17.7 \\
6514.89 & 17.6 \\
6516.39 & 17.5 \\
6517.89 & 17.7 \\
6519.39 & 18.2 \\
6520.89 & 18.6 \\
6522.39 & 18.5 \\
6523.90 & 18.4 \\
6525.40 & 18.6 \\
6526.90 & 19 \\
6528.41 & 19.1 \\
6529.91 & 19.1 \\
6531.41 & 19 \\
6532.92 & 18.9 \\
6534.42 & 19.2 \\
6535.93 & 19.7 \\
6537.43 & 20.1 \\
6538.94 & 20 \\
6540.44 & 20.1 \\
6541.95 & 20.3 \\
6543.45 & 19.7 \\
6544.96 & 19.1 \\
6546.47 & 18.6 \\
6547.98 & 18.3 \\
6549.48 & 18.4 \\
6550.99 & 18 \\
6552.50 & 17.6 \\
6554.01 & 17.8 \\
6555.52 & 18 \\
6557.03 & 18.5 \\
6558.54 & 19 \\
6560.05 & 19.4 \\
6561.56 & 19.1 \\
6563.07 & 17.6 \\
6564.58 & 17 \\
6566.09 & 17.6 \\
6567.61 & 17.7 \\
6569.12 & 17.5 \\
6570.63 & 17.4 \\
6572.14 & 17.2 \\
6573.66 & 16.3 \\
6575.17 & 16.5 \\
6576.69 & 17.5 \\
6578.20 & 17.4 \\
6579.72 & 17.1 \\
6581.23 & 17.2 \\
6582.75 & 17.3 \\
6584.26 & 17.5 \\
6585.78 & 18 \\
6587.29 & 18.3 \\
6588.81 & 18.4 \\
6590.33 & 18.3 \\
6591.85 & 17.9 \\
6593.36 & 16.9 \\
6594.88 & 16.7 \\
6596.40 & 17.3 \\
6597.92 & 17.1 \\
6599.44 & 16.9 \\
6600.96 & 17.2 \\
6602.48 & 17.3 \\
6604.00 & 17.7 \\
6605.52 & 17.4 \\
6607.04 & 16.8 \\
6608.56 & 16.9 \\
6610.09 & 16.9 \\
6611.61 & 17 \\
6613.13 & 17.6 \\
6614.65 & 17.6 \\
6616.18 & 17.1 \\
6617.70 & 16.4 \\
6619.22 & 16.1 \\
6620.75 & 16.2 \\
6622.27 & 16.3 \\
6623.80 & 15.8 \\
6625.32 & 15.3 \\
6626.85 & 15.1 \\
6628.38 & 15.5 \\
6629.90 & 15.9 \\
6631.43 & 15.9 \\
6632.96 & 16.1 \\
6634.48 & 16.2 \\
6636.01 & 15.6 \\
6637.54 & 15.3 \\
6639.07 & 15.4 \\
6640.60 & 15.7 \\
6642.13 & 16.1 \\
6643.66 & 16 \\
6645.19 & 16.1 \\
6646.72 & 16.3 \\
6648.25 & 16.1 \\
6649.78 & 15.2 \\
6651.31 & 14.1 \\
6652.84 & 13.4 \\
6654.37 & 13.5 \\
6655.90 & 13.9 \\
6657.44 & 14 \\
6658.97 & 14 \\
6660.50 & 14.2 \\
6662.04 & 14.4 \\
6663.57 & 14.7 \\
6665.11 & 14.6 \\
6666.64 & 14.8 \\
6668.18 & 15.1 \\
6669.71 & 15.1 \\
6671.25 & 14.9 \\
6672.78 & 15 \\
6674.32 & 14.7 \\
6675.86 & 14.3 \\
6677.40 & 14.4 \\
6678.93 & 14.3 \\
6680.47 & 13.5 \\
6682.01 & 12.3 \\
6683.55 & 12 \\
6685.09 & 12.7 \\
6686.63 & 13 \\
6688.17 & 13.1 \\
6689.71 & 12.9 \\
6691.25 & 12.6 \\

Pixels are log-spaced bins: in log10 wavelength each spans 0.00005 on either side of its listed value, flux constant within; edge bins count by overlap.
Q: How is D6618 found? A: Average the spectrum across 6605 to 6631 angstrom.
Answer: 16.4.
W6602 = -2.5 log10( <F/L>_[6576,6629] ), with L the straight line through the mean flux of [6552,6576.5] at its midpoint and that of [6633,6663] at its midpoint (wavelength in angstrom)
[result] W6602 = -0.03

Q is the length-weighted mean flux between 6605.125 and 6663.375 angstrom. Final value 15.7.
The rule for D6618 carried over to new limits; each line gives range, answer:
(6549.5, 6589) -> 17.7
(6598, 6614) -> 17.2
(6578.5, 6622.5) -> 17.2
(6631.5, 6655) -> 15.4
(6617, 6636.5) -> 15.9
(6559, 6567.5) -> 18.1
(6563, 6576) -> 17.2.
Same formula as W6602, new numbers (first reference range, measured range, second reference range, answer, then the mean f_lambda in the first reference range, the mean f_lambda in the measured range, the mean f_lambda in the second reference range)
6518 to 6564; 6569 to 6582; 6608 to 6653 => 0.04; 18.8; 17.1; 16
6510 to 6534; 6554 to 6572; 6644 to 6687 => -0.05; 18.3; 18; 14.3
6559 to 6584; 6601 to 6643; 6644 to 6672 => -0.03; 17.5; 16.4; 14.7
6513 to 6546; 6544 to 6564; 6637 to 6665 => -0.02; 18.9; 18.4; 14.9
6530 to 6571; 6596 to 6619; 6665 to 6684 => -0.03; 18.7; 17.1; 14.3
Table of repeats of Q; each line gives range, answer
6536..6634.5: 17.5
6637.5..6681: 14.8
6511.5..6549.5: 18.8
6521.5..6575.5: 18.5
